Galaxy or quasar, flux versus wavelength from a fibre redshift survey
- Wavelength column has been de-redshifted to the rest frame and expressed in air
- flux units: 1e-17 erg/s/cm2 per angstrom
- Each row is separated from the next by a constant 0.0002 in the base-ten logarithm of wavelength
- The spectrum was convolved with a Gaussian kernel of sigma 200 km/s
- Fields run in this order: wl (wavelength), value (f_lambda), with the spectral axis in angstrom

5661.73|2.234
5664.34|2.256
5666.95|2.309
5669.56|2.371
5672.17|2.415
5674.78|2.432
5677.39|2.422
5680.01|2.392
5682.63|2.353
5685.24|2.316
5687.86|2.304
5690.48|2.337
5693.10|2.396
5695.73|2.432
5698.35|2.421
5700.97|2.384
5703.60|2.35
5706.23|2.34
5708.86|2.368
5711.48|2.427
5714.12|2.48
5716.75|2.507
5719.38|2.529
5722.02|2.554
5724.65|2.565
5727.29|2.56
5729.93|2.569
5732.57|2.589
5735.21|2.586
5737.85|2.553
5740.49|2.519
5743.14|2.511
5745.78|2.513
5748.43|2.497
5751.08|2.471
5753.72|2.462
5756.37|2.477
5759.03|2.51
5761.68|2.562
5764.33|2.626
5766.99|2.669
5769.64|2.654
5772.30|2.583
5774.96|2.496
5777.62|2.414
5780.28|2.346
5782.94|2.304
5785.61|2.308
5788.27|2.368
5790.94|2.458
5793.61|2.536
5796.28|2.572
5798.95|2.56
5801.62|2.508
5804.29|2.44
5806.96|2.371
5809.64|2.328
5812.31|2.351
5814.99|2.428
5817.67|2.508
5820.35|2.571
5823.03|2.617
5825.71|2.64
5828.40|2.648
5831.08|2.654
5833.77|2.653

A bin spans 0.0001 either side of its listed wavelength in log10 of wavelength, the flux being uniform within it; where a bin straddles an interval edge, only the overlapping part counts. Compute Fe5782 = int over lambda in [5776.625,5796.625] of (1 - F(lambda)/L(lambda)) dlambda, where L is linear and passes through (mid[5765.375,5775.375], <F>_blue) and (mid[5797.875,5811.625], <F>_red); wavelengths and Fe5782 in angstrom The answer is 1.0 angstrom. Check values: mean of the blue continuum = 2.61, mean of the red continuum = 2.44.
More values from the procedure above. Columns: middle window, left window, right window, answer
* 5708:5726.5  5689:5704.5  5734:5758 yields -0.4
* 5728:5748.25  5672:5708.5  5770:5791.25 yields -1.2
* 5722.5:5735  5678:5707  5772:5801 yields -0.9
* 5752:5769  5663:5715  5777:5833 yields -0.8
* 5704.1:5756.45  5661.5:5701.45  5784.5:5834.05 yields -1.9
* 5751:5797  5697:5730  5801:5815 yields -1.3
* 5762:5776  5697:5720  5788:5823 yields -0.9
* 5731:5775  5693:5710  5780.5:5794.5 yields -3.0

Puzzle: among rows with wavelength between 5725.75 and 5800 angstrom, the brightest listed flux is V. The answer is 2.669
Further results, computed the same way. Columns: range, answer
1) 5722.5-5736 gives 2.589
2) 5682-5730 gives 2.569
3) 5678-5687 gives 2.392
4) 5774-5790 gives 2.496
